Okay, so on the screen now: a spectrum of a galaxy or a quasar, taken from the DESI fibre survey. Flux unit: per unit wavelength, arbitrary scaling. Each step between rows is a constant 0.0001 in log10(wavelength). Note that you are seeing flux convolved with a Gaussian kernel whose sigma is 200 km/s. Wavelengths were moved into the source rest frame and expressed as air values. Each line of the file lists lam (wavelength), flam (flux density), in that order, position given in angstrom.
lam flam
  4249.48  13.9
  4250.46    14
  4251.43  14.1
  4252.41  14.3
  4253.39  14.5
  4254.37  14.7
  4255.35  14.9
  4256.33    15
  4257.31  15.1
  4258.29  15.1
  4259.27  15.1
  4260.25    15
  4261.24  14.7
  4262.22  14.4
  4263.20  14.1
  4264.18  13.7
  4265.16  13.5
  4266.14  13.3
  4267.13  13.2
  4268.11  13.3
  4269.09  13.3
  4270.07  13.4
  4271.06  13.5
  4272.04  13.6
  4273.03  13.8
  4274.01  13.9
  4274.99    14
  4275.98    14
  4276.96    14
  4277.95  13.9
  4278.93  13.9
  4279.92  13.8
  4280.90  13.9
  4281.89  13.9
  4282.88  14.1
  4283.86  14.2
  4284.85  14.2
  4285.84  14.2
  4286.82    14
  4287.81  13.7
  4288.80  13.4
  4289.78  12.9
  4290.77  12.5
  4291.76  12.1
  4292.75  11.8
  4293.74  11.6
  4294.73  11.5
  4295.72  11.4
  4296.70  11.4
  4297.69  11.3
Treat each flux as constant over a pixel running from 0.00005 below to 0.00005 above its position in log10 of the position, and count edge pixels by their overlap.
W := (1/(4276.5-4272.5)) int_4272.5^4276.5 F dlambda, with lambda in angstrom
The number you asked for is 13.9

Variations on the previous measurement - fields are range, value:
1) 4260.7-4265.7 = 14.1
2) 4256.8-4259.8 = 15.1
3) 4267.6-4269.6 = 13.4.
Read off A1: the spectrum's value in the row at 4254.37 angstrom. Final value 14.7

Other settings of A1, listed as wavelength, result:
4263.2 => 14.1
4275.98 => 14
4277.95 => 13.9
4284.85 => 14.2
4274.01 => 13.9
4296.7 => 11.4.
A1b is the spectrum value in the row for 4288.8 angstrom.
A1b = 13.4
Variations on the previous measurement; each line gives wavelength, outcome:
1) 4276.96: 14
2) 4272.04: 13.6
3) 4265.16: 13.5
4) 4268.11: 13.3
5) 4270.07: 13.4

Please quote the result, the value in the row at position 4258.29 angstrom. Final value 15.1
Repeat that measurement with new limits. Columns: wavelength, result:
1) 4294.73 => 11.5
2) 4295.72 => 11.4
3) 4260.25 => 15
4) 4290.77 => 12.5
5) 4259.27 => 15.1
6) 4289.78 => 12.9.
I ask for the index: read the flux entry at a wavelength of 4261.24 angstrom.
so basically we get 14.7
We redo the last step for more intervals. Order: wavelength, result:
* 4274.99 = 14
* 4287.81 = 13.7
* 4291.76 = 12.1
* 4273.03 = 13.8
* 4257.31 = 15.1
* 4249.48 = 13.9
